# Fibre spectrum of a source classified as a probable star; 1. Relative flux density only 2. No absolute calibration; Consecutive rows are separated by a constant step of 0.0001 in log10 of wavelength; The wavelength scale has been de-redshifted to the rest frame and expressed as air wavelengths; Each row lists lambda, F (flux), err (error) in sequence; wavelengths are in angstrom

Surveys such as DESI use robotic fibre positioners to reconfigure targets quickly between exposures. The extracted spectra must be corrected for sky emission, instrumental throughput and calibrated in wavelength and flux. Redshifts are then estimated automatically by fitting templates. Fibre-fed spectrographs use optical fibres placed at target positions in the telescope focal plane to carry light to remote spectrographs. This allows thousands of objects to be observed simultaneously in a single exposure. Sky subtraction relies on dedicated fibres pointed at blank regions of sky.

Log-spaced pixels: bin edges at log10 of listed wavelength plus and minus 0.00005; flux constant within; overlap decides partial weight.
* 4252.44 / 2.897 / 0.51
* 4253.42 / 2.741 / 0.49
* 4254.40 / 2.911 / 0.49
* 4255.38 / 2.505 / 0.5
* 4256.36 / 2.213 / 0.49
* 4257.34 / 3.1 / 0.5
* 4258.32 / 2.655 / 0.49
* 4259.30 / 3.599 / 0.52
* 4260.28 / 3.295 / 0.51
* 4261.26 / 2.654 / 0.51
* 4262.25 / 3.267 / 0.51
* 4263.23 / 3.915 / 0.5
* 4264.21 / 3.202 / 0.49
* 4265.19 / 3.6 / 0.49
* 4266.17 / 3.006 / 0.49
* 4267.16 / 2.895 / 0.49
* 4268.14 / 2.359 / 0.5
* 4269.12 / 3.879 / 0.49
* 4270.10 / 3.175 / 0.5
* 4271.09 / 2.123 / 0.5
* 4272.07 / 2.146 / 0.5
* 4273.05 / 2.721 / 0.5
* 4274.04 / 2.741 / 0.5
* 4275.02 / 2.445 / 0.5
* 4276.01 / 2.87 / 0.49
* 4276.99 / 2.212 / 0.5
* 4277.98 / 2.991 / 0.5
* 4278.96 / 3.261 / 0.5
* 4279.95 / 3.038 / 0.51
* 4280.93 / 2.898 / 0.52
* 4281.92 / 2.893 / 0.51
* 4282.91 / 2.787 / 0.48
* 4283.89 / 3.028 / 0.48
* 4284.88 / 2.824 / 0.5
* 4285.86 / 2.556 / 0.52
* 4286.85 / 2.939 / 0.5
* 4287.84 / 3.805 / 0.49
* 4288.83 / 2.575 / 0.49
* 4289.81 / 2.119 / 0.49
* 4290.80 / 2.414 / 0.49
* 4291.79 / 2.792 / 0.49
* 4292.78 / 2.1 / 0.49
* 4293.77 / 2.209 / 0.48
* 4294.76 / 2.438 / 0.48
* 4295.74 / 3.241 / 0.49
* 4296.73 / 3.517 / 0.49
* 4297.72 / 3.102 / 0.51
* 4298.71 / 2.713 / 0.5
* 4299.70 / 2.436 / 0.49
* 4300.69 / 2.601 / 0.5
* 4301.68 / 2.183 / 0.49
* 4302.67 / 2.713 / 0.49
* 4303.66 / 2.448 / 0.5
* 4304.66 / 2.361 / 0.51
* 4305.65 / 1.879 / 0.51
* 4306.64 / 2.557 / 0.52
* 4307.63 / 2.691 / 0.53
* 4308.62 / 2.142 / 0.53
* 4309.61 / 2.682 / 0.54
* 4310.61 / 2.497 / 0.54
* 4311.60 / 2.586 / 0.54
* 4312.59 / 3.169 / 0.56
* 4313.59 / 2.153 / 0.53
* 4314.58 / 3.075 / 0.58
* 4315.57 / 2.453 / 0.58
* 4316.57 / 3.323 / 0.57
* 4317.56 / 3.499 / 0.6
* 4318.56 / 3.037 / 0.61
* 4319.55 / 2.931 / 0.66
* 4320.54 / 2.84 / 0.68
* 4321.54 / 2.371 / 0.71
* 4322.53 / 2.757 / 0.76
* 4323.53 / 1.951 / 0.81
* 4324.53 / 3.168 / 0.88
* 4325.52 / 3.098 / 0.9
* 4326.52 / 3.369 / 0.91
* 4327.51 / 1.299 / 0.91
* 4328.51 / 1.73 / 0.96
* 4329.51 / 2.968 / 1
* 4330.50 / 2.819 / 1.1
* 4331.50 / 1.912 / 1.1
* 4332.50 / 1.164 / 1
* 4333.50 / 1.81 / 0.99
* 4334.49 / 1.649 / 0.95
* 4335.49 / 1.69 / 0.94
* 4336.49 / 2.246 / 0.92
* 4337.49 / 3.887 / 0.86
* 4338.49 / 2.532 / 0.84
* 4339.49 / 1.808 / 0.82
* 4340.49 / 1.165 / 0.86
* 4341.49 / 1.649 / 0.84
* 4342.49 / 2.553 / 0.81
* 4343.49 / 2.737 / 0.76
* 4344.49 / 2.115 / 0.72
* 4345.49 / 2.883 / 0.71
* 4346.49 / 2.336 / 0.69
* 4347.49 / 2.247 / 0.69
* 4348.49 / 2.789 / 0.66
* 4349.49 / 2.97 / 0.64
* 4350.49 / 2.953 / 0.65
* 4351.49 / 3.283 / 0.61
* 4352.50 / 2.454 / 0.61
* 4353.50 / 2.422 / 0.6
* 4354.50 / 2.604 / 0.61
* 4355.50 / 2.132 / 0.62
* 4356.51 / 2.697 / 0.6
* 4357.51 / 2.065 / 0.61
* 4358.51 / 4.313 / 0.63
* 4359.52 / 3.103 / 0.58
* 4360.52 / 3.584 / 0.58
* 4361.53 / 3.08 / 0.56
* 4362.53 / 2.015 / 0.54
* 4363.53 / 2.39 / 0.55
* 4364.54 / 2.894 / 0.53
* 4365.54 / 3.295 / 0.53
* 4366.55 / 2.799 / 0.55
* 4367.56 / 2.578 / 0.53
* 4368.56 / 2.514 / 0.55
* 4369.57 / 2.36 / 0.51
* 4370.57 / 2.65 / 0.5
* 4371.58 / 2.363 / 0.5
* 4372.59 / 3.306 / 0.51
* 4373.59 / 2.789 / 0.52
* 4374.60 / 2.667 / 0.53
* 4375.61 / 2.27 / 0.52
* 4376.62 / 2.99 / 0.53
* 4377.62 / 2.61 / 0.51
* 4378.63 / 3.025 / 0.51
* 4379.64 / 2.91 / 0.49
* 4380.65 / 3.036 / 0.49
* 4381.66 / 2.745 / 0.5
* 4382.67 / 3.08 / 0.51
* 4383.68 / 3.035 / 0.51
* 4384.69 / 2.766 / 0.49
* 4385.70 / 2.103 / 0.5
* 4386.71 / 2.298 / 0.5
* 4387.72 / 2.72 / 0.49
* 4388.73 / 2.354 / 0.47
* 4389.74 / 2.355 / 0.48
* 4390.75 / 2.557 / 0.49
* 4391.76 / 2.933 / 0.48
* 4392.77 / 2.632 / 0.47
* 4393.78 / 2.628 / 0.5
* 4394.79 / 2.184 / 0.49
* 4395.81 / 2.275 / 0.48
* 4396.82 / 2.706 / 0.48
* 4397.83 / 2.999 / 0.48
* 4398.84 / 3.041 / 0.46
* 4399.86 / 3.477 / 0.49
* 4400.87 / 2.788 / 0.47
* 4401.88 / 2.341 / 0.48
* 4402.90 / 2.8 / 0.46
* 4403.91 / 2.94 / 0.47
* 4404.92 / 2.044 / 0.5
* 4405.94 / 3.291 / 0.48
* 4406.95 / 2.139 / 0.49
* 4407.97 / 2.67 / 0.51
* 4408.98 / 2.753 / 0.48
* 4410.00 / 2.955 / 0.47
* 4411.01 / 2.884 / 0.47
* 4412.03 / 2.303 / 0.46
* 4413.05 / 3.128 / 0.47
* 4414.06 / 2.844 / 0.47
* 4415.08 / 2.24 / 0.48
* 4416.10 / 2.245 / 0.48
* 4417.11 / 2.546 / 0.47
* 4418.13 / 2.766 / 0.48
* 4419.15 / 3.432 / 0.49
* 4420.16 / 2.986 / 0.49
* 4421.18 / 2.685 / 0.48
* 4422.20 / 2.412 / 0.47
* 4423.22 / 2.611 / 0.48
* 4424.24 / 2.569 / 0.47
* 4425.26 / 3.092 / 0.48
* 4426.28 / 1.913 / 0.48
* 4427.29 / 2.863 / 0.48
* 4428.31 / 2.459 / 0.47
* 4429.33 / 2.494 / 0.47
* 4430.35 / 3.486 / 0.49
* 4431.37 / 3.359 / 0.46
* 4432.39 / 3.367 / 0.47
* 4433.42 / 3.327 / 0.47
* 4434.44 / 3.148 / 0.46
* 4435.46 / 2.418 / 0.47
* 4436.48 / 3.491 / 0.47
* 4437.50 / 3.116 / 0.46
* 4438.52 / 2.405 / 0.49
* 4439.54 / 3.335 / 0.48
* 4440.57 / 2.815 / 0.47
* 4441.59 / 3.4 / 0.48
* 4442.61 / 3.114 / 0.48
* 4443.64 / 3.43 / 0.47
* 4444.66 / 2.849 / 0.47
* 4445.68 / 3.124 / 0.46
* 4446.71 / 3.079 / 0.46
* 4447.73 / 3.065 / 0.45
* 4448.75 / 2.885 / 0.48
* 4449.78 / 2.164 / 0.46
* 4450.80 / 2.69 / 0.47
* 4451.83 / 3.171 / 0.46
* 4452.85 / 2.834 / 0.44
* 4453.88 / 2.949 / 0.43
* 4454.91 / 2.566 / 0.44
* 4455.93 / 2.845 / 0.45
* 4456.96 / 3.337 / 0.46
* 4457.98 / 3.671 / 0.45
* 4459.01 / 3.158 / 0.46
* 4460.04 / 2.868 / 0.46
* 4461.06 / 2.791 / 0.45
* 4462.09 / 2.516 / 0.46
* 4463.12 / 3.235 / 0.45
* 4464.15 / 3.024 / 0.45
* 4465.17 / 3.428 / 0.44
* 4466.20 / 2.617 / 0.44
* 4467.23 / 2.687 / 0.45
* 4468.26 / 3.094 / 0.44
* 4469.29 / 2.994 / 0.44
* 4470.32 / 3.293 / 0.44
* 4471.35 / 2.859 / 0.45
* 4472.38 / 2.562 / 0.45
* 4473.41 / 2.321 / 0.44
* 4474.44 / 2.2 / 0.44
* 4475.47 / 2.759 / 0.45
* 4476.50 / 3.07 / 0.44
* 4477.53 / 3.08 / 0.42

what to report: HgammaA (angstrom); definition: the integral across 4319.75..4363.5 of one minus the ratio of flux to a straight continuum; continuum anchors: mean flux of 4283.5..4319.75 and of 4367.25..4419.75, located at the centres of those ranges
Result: 3.2 angstrom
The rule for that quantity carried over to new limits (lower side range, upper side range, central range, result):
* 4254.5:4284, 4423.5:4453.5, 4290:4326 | 3.2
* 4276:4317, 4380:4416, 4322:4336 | 2.3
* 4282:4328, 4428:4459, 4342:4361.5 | 0.3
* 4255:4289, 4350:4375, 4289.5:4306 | 1.9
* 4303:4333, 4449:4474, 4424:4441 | -0.6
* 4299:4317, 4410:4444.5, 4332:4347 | 2.8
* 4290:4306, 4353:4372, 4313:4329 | -0.4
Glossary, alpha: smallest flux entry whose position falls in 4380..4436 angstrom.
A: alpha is 1.913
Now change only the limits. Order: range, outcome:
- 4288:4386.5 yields 1.164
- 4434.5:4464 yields 2.164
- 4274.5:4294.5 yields 2.1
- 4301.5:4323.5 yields 1.879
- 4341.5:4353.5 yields 2.115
